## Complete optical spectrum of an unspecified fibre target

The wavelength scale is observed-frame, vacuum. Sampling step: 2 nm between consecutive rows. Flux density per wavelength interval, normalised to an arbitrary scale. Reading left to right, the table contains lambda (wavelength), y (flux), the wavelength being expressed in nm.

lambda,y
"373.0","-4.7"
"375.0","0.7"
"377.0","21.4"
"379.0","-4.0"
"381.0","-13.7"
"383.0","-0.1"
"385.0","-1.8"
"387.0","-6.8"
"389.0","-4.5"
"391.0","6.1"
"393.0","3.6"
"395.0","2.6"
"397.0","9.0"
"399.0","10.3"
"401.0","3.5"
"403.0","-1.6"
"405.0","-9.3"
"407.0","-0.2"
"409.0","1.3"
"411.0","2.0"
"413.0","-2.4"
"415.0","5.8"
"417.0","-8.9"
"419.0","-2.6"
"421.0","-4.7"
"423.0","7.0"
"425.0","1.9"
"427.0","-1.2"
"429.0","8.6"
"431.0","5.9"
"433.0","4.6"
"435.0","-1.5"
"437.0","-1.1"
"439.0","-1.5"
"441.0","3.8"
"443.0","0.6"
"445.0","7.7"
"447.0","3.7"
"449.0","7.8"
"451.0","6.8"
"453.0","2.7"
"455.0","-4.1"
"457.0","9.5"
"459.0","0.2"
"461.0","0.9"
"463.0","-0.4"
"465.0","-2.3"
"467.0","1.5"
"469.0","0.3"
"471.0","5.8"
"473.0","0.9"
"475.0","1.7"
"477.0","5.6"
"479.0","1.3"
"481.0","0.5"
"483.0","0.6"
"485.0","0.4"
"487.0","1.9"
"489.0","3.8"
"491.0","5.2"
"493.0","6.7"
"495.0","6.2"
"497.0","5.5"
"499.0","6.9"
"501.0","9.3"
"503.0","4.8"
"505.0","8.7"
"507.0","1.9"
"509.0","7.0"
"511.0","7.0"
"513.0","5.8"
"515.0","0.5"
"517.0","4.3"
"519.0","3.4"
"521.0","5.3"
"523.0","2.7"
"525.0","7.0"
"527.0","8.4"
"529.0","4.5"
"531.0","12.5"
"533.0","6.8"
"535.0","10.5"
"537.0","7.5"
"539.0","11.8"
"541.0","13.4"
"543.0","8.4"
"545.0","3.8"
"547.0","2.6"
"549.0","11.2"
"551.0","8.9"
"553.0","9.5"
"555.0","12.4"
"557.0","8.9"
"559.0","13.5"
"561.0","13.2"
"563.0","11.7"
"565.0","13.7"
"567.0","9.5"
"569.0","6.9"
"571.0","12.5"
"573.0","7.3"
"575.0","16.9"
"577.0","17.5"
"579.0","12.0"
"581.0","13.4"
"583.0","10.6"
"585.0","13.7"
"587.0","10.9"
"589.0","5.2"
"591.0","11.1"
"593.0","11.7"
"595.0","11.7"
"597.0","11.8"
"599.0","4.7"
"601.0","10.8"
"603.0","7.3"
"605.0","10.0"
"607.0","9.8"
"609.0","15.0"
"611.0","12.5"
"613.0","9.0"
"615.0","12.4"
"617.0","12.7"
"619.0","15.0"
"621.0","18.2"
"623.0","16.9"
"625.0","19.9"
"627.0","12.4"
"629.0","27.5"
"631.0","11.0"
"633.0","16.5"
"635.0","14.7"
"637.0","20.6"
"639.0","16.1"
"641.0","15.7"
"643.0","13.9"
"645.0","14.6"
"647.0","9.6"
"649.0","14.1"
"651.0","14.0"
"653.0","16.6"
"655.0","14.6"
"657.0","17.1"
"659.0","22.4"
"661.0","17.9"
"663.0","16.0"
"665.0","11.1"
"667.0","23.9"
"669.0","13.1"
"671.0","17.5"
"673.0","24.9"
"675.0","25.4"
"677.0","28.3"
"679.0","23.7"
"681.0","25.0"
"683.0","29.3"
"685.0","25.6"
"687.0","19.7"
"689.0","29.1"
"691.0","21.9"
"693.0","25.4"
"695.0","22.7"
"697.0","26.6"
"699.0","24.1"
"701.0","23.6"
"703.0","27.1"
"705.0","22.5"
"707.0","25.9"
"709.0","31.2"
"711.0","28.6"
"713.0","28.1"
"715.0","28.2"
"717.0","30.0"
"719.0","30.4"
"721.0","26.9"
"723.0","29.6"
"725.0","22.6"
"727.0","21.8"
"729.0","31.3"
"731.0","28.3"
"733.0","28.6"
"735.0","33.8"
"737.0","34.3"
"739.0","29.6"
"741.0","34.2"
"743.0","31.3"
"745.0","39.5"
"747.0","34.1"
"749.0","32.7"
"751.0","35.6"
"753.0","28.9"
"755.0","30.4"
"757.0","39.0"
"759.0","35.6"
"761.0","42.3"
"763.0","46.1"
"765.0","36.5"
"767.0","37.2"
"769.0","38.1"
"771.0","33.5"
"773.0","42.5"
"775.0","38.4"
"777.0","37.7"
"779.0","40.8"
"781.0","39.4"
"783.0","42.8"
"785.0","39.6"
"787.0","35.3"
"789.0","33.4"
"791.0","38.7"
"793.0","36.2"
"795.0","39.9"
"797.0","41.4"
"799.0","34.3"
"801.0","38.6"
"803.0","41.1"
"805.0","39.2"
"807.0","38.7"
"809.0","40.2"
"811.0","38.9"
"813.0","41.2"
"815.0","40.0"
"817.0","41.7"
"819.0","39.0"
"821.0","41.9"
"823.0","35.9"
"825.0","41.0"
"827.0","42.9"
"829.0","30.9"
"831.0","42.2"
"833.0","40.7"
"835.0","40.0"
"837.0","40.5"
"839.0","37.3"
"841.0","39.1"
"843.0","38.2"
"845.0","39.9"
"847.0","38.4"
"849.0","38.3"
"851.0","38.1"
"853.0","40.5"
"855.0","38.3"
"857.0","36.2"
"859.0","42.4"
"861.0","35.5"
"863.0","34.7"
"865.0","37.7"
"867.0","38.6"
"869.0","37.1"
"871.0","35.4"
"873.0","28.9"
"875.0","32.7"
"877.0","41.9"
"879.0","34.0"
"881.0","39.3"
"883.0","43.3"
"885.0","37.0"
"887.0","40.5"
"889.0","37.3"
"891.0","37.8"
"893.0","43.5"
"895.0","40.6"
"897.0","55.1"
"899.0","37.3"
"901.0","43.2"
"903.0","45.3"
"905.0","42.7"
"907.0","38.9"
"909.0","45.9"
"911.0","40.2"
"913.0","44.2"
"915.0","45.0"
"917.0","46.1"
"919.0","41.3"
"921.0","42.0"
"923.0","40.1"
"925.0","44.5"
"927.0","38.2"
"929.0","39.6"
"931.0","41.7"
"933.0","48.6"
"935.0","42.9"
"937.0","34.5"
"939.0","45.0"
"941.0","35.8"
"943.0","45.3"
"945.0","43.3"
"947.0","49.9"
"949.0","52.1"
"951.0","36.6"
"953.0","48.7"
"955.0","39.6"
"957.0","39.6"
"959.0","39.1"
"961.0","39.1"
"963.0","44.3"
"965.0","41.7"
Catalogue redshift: 0.686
